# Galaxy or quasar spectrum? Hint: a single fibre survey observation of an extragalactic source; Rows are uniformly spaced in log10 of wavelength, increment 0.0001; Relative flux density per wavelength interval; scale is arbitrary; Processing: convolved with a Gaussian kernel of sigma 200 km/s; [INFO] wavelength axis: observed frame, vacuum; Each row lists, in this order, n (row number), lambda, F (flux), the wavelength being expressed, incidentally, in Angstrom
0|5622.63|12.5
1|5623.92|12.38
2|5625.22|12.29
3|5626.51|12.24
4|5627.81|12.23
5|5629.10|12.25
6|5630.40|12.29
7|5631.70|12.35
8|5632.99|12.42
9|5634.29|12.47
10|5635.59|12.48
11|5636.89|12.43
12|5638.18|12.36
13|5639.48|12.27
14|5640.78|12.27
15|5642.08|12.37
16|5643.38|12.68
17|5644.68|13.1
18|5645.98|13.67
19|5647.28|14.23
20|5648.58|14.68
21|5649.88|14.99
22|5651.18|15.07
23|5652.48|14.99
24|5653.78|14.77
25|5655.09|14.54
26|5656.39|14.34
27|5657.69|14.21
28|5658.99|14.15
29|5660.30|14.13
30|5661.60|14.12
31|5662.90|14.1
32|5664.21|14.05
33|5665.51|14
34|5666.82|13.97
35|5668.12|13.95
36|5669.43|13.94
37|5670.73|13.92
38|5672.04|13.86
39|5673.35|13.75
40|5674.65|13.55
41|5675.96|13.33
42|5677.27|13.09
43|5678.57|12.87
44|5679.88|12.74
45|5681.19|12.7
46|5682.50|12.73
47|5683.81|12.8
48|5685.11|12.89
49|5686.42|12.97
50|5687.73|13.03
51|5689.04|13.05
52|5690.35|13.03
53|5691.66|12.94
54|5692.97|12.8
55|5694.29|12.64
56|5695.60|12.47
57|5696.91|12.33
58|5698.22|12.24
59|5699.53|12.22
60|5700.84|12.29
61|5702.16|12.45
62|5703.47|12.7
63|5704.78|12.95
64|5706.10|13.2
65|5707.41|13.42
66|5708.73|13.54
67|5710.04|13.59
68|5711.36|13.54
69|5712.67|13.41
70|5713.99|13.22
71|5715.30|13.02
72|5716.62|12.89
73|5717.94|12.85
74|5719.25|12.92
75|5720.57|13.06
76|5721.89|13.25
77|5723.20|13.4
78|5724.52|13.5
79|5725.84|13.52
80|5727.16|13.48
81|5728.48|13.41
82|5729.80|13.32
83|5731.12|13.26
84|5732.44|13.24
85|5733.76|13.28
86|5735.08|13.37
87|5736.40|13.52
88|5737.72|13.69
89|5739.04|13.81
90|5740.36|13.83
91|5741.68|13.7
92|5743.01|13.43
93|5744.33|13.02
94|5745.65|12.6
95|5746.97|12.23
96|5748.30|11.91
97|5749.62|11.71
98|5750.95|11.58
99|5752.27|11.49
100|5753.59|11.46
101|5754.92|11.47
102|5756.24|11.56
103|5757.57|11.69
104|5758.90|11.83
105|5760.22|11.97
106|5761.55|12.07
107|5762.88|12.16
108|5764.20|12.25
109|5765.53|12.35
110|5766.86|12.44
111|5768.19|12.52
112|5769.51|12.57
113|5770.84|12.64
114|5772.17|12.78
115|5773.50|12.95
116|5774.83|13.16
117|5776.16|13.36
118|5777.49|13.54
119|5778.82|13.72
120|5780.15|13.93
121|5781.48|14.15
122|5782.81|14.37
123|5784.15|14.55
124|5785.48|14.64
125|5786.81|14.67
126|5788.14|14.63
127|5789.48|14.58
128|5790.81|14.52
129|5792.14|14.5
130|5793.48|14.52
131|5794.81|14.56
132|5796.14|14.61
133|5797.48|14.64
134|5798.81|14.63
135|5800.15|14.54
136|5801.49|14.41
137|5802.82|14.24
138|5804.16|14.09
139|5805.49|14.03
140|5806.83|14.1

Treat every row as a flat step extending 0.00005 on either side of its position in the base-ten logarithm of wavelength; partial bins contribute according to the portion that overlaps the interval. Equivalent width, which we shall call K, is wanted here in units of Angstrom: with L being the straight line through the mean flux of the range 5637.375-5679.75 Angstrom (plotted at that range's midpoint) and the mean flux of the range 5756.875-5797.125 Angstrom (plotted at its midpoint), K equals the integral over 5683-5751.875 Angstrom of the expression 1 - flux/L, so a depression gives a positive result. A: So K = 3.0 Angstrom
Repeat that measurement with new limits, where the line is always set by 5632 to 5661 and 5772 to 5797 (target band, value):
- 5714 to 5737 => 1.0 Angstrom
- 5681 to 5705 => 1.8 Angstrom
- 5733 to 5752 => 1.4 Angstrom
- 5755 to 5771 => 2.2 Angstrom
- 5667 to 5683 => 0.3 Angstrom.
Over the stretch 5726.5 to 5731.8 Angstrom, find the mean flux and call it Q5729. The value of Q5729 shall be 13.4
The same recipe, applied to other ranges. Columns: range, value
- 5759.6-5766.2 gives 12.2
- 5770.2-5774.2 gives 12.8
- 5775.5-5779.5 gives 13.5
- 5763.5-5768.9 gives 12.4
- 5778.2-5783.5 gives 14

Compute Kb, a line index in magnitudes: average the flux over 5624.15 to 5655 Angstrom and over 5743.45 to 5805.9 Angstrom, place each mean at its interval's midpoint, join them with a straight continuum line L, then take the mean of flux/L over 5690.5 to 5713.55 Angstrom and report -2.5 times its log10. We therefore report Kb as 0.02 mag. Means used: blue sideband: 13.1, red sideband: 13.2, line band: 12.9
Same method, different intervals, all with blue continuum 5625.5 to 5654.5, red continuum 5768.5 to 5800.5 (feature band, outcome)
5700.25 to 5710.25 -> 0.04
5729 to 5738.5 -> 0.02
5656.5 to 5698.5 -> 0.00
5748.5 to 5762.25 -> 0.18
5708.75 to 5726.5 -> 0.03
